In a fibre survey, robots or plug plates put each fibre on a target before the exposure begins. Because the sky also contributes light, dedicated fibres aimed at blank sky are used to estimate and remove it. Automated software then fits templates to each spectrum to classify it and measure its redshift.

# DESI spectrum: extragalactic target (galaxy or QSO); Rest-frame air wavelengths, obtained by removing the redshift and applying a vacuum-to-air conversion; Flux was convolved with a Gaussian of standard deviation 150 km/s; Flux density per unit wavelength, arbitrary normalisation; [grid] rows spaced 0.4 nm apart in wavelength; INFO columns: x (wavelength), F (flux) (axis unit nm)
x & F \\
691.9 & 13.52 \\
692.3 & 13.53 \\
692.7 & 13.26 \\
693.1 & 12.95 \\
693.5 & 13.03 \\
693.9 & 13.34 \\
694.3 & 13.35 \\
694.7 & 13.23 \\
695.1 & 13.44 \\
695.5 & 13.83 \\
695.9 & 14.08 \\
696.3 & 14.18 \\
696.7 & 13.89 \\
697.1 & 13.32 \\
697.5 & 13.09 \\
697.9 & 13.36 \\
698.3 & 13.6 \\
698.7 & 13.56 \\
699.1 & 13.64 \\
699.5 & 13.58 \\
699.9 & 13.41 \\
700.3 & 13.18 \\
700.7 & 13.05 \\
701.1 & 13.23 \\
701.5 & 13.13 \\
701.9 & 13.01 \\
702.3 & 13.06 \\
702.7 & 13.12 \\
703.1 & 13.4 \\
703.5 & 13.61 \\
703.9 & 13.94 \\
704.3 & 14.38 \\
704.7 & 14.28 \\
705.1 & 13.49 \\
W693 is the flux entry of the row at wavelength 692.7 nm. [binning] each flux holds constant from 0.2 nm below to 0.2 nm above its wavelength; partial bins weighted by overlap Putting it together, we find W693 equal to 13.26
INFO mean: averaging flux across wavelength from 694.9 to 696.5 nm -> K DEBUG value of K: 13.9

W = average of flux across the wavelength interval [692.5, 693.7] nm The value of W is 13.1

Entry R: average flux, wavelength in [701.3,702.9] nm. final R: 13.1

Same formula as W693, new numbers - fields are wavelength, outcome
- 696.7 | 13.89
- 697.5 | 13.09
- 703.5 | 13.61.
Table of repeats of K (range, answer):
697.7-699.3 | 13.5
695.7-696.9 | 14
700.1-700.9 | 13.1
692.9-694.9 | 13.2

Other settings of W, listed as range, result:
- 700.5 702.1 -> 13.1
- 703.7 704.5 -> 14.2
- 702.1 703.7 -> 13.3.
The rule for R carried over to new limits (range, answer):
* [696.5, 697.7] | 13.4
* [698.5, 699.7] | 13.6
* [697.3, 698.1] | 13.2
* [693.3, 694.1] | 13.2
